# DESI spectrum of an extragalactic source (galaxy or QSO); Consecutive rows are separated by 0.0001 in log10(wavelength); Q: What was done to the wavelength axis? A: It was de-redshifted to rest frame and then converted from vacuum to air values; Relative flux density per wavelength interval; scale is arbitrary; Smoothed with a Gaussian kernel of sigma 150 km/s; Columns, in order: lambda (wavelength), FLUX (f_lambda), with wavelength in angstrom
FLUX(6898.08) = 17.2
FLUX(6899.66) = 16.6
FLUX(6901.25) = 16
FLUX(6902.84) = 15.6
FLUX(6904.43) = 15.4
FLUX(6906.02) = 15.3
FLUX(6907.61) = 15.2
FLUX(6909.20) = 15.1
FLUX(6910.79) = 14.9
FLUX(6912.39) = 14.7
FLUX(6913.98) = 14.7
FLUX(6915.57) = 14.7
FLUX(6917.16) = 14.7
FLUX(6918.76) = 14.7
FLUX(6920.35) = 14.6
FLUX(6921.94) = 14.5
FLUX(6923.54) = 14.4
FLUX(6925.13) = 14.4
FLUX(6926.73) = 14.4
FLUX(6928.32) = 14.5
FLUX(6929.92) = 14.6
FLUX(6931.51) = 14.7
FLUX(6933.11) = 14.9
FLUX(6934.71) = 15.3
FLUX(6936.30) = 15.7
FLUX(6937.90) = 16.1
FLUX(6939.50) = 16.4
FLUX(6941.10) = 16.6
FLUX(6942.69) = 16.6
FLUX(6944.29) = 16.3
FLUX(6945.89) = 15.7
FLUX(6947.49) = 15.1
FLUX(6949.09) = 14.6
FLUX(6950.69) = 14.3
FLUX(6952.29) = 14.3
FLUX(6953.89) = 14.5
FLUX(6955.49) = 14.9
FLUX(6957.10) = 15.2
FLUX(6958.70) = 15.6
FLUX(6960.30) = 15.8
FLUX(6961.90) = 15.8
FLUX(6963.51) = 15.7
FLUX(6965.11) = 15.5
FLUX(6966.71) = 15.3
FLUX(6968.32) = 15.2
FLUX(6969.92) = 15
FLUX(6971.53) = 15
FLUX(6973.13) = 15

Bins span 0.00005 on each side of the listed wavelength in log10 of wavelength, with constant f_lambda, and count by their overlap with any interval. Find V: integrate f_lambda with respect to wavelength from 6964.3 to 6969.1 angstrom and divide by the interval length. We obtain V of 15.3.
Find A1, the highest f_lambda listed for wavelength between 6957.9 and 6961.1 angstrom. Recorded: 15.8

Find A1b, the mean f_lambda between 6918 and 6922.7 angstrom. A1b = 14.6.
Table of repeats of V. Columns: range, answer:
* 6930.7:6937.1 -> 15.2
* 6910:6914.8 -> 14.8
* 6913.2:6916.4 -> 14.7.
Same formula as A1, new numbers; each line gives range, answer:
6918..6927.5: 14.7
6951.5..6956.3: 14.9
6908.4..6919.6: 15.1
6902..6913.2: 15.6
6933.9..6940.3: 16.4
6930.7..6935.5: 15.3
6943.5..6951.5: 16.3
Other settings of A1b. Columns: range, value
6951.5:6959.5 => 14.9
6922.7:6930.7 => 14.4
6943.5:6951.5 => 15.2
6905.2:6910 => 15.2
